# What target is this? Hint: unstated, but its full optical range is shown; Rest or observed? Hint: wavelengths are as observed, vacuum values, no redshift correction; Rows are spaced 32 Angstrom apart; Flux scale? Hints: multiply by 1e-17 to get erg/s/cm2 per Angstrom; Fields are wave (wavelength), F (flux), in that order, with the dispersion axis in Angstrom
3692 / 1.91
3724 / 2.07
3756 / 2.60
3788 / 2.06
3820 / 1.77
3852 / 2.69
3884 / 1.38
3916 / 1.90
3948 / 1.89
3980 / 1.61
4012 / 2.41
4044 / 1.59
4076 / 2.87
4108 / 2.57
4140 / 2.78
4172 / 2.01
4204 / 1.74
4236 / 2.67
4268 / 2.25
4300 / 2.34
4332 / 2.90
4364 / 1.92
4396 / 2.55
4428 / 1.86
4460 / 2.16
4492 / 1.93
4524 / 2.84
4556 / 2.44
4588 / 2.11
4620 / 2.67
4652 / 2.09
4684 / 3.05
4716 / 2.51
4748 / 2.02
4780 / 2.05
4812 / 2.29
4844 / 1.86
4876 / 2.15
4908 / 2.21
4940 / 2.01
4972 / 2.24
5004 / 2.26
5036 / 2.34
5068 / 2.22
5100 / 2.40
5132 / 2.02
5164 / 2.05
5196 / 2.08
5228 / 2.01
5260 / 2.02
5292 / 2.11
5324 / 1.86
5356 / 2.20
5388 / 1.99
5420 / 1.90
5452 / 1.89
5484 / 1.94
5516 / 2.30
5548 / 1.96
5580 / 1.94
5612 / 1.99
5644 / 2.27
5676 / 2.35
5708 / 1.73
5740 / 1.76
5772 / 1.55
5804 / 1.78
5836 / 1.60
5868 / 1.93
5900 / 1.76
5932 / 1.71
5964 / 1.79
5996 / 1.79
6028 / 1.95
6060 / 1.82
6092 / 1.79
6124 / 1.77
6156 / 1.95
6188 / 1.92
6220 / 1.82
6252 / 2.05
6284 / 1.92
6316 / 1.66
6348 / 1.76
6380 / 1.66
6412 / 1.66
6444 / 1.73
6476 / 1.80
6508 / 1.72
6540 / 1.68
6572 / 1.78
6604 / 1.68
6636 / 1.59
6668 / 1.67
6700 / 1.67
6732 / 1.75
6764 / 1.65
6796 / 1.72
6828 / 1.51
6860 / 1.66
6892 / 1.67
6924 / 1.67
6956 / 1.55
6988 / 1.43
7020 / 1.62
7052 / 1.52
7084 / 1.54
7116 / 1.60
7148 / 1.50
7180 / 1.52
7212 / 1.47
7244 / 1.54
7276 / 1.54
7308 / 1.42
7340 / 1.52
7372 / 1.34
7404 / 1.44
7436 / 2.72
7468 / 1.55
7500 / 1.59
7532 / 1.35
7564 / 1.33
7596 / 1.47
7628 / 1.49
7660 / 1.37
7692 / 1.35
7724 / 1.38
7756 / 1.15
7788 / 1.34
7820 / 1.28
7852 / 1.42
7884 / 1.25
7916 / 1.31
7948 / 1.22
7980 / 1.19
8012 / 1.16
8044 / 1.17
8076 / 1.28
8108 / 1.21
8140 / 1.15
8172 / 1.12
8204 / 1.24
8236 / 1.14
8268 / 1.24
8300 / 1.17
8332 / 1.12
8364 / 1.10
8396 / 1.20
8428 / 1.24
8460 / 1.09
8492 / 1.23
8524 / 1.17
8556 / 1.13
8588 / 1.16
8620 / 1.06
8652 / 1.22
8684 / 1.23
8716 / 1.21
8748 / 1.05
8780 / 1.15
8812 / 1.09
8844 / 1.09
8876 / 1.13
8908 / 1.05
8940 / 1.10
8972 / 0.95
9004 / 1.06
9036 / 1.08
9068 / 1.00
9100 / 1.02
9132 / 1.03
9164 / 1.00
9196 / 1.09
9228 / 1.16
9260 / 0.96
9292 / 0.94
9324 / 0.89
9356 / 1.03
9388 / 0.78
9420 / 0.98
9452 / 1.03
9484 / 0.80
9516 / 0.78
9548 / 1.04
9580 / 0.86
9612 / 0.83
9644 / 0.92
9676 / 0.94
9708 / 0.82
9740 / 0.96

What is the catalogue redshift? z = 0.132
